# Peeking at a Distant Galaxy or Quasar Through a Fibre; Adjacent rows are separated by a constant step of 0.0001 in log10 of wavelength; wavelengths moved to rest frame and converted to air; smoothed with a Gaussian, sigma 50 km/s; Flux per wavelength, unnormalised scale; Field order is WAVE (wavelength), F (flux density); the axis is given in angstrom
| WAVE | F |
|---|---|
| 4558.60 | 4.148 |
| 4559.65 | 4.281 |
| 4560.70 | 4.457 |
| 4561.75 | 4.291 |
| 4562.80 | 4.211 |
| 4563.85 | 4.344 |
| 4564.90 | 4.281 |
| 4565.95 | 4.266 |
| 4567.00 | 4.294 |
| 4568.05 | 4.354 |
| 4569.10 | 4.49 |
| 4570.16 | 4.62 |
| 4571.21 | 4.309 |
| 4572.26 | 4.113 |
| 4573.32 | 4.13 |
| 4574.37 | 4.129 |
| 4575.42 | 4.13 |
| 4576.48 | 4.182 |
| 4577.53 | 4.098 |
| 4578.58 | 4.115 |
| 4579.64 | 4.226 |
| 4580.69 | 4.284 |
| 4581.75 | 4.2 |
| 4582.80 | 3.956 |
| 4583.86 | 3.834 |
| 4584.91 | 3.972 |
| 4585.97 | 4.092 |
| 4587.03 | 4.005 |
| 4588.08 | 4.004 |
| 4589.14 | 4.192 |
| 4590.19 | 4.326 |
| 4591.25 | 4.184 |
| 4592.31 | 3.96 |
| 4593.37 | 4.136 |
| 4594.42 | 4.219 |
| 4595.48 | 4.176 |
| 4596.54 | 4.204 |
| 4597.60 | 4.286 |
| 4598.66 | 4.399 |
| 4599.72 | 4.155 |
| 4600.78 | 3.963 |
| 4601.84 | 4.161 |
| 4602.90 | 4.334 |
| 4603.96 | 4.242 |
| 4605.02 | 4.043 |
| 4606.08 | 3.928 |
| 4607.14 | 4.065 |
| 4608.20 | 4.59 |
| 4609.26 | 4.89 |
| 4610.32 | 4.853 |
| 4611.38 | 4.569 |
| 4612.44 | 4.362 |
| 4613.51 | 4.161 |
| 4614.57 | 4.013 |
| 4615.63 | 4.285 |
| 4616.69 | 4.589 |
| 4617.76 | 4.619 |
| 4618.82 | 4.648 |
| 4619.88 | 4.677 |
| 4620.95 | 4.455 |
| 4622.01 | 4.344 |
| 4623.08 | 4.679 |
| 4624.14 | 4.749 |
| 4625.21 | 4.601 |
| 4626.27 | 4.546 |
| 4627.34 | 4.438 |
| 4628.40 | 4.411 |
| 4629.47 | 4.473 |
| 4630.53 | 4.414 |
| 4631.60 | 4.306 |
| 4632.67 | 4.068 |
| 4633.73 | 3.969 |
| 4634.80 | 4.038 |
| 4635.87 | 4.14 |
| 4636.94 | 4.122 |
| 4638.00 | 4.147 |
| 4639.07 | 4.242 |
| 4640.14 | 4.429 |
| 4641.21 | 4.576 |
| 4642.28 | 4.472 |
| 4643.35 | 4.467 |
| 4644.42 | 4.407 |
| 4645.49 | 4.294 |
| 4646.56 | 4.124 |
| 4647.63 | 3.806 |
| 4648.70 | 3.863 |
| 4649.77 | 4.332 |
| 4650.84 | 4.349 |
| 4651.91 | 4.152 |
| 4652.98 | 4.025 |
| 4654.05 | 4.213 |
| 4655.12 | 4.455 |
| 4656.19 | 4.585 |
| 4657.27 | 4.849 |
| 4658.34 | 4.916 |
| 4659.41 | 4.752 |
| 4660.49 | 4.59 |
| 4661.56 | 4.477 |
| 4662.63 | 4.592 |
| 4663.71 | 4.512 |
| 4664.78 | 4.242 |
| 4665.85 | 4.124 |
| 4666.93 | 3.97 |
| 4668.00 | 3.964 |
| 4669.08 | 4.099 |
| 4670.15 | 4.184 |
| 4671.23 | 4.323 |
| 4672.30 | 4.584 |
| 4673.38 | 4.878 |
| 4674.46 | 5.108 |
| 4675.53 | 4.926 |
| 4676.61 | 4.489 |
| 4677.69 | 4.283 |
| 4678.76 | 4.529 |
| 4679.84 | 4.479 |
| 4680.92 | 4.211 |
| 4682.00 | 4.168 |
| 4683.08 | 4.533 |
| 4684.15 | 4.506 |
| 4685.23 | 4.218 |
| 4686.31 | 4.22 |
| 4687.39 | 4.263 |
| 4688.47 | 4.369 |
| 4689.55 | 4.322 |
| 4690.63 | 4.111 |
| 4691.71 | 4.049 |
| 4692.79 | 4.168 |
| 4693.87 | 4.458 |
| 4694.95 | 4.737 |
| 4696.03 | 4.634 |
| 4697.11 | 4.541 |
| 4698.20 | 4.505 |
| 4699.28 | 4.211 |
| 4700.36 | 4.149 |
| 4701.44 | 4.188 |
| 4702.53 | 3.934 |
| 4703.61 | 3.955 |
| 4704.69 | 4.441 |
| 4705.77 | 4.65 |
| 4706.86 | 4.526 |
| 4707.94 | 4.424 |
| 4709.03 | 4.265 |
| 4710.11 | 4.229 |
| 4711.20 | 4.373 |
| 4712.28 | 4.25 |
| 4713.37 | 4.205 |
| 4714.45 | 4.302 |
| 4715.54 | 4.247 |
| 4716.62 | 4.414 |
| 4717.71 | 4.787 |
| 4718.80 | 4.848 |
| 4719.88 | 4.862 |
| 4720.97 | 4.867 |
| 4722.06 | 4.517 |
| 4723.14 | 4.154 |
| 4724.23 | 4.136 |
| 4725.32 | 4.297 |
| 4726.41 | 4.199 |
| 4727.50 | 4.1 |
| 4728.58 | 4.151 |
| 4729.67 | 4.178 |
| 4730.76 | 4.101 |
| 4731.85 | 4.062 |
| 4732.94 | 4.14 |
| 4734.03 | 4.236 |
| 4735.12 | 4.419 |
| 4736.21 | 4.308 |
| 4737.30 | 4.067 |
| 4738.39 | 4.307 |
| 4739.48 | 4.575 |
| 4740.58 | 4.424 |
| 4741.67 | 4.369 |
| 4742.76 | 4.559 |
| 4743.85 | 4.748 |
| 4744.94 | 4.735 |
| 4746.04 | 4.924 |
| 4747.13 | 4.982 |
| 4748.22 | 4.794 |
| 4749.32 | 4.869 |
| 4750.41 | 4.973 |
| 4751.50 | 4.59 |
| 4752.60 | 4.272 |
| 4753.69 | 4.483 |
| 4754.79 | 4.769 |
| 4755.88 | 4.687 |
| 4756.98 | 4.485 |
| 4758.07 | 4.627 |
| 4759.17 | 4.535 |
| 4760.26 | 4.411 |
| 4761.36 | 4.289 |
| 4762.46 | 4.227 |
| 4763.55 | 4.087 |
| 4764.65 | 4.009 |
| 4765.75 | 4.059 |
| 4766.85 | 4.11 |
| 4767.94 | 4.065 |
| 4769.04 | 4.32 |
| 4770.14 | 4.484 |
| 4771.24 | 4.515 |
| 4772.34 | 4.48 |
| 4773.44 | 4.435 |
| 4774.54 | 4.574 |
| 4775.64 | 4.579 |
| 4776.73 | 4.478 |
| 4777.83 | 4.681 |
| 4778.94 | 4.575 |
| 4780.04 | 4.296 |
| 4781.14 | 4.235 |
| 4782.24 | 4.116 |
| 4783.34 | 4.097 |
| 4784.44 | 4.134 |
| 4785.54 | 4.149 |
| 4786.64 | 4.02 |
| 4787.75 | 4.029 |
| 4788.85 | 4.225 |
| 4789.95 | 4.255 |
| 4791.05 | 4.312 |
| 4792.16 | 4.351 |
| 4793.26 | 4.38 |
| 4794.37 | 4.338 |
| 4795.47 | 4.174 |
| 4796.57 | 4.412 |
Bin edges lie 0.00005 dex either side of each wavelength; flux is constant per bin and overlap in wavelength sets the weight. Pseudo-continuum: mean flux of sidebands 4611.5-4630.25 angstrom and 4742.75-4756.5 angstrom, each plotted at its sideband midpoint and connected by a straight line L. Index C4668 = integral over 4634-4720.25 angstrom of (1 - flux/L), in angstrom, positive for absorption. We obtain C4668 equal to 4.13 angstrom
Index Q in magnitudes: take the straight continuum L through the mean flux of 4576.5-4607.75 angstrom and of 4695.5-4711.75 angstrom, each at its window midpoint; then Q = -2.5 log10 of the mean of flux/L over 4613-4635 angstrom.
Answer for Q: -0.06 mag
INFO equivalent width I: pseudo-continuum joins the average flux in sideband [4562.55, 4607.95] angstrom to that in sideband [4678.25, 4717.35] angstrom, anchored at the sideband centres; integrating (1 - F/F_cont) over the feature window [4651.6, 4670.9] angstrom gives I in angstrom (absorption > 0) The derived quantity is -0.42 angstrom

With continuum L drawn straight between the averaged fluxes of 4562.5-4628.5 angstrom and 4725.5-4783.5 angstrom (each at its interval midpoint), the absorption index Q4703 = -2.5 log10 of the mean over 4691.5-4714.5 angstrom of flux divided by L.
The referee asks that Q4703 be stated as 0.01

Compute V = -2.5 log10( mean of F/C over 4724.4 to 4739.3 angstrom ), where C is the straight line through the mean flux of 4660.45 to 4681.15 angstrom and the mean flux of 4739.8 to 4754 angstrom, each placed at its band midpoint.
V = 0.10 mag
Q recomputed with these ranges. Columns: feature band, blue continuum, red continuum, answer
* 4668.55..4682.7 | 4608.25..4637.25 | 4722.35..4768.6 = -0.017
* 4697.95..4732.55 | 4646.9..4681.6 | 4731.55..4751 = 0.040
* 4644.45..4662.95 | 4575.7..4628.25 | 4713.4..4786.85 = -0.011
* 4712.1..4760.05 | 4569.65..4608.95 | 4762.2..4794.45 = -0.052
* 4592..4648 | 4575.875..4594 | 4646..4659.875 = -0.026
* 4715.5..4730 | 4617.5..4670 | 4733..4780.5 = 0.004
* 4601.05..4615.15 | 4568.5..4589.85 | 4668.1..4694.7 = -0.024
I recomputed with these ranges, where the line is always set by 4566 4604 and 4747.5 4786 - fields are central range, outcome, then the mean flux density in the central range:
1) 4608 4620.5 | -0.9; 4.52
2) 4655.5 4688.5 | -1.2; 4.45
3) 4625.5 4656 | -0.1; 4.27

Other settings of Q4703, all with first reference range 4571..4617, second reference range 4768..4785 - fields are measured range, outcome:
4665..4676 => -0.03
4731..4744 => 0.00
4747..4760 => -0.07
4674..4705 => -0.02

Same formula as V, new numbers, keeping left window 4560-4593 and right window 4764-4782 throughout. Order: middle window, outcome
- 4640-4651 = -0.01 mag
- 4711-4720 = -0.04 mag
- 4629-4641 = 0.01 mag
